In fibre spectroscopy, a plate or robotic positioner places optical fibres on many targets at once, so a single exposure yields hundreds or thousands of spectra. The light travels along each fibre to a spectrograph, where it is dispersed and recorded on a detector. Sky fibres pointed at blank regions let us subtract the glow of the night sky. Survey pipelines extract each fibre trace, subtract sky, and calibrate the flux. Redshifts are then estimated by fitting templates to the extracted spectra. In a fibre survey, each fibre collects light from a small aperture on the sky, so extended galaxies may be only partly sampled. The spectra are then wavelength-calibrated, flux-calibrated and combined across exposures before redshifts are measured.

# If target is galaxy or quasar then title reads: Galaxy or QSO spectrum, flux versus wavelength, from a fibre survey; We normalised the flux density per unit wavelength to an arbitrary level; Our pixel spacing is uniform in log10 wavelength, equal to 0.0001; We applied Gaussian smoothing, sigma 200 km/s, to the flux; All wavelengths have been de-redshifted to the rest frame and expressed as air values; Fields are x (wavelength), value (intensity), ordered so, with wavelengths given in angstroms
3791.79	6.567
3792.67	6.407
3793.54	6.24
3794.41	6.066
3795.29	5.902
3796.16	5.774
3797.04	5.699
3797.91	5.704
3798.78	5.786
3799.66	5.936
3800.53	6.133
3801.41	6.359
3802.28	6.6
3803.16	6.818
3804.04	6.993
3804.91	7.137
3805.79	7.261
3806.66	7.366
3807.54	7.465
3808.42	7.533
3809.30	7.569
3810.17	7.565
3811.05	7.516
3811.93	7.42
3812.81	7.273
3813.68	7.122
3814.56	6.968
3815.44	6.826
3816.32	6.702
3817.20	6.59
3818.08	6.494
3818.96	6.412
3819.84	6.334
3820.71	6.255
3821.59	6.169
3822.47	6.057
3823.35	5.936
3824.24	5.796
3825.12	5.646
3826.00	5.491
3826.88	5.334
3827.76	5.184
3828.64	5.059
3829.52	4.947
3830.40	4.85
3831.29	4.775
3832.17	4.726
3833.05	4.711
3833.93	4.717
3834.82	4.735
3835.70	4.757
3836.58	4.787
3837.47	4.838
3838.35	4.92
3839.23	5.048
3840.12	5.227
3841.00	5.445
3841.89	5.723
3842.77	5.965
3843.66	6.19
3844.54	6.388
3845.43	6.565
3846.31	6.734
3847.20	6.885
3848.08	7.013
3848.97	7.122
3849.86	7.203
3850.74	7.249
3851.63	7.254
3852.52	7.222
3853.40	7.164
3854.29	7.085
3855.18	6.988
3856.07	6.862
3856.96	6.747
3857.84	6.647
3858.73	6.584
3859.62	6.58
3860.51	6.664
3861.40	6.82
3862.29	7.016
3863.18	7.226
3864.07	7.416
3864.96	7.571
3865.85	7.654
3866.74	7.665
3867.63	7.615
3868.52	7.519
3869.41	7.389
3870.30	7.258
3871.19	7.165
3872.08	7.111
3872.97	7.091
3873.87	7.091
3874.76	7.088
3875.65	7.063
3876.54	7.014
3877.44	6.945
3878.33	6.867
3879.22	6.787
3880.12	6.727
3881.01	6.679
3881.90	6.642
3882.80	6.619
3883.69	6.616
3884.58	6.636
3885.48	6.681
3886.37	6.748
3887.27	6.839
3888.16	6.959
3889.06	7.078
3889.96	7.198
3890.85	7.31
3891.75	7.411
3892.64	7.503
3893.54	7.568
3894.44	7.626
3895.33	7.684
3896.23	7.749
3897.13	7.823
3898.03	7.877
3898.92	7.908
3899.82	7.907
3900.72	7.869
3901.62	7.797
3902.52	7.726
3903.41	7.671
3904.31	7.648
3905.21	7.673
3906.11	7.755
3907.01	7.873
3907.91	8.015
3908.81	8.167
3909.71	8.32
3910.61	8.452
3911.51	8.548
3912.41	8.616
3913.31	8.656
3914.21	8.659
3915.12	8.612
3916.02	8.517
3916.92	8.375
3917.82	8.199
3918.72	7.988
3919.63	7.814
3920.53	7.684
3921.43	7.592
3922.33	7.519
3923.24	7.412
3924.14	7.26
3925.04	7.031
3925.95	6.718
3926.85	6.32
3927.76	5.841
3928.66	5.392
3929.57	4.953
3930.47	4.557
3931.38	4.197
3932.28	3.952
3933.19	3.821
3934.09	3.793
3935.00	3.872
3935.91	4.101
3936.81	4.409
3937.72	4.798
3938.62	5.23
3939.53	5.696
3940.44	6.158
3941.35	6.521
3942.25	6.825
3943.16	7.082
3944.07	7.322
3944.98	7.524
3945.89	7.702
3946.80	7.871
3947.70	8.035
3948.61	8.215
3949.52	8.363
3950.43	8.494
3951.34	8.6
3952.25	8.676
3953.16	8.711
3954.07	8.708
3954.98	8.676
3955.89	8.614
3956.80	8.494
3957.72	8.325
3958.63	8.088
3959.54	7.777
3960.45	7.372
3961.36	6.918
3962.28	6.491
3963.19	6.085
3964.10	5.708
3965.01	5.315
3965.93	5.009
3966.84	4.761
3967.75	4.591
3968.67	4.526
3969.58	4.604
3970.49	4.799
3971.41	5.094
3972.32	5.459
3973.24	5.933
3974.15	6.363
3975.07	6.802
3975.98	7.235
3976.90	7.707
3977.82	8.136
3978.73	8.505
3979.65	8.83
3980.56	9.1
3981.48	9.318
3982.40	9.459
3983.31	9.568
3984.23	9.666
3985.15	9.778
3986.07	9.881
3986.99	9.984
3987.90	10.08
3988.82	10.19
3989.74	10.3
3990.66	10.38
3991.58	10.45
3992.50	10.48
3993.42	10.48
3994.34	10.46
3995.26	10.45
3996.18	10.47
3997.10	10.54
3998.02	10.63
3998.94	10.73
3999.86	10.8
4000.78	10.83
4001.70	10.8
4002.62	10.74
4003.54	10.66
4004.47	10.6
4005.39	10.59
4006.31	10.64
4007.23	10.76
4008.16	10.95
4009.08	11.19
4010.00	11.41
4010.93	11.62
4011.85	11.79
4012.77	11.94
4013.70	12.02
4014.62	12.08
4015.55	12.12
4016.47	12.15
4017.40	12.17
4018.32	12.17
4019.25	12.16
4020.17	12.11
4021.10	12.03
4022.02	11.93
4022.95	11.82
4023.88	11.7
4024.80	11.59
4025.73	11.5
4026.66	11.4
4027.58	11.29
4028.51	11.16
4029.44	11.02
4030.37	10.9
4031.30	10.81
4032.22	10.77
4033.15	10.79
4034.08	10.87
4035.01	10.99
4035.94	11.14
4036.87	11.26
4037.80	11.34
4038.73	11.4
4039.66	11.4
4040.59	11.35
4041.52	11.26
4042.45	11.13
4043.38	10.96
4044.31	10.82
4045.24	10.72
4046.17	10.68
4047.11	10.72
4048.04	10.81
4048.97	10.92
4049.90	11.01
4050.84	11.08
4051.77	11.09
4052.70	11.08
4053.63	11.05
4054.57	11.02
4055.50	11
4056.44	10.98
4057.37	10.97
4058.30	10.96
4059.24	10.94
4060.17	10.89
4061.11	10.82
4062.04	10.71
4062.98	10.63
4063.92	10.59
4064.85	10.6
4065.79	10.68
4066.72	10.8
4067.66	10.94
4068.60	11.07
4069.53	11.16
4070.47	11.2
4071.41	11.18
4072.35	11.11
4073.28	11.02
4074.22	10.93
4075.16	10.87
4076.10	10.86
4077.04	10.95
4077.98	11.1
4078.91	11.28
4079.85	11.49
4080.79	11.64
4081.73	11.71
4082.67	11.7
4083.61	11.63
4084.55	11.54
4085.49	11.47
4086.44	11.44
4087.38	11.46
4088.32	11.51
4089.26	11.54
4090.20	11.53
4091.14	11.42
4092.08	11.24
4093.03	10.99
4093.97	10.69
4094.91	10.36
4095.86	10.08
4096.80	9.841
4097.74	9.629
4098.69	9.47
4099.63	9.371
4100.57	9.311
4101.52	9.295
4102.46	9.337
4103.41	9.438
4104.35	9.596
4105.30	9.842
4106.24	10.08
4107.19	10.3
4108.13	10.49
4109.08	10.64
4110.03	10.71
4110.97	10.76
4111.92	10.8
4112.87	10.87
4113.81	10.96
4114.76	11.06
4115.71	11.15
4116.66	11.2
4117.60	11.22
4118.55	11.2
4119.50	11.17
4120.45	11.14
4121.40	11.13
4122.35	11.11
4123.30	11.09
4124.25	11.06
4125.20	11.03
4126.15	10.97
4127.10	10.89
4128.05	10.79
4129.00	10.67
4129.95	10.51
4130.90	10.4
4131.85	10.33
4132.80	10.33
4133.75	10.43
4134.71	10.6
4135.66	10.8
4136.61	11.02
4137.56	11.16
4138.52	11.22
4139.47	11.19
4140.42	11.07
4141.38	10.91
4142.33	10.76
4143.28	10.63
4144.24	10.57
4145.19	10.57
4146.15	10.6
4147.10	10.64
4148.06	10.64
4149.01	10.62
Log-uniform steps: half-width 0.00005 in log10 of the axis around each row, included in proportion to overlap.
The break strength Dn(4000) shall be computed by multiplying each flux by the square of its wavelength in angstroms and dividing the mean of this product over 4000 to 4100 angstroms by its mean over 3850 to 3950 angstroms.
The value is 1.7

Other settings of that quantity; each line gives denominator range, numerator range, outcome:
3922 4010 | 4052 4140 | 1.47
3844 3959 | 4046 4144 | 1.67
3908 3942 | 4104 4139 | 1.80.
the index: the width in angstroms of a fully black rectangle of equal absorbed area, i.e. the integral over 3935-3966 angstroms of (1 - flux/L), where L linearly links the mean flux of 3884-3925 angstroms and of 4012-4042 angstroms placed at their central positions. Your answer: 7.0 angstroms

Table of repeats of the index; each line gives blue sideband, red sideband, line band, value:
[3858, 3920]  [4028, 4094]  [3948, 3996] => 6.3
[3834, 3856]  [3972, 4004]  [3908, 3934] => 2.7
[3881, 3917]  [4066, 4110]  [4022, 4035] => -1.9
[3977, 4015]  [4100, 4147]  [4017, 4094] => -4.9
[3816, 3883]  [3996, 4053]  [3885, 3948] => 8.8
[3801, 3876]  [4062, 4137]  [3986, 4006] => -3.1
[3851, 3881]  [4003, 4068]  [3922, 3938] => 6.1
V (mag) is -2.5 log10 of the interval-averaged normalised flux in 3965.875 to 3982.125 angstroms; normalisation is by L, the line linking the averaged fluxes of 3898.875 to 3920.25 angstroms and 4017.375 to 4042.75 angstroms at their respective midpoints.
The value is 0.447 mag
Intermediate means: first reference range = 8.11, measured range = 6.56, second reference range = 11.4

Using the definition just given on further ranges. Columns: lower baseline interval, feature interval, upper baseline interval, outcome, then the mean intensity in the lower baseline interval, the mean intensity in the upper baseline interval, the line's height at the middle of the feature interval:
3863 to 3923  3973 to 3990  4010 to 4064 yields 0.122 mag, 7.54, 11.3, 9.83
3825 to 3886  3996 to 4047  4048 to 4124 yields -0.173 mag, 6.41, 10.8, 9.6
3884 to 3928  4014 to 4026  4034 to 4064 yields -0.162 mag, 7.65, 11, 10.3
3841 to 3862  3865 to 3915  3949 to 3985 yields -0.081 mag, 6.74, 7.33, 6.94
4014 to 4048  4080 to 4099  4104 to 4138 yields -0.008 mag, 11.4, 10.8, 11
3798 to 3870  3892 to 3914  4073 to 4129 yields -0.054 mag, 6.42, 10.8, 7.55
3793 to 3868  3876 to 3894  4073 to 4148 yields 0.043 mag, 6.36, 10.8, 7.22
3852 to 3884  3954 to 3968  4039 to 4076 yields 0.279 mag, 7.04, 11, 8.96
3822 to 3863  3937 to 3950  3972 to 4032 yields 0.266 mag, 6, 10.4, 8.81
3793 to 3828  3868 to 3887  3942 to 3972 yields -0.030 mag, 6.49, 7.06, 6.75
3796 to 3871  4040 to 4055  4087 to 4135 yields -0.141 mag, 6.41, 10.6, 9.65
